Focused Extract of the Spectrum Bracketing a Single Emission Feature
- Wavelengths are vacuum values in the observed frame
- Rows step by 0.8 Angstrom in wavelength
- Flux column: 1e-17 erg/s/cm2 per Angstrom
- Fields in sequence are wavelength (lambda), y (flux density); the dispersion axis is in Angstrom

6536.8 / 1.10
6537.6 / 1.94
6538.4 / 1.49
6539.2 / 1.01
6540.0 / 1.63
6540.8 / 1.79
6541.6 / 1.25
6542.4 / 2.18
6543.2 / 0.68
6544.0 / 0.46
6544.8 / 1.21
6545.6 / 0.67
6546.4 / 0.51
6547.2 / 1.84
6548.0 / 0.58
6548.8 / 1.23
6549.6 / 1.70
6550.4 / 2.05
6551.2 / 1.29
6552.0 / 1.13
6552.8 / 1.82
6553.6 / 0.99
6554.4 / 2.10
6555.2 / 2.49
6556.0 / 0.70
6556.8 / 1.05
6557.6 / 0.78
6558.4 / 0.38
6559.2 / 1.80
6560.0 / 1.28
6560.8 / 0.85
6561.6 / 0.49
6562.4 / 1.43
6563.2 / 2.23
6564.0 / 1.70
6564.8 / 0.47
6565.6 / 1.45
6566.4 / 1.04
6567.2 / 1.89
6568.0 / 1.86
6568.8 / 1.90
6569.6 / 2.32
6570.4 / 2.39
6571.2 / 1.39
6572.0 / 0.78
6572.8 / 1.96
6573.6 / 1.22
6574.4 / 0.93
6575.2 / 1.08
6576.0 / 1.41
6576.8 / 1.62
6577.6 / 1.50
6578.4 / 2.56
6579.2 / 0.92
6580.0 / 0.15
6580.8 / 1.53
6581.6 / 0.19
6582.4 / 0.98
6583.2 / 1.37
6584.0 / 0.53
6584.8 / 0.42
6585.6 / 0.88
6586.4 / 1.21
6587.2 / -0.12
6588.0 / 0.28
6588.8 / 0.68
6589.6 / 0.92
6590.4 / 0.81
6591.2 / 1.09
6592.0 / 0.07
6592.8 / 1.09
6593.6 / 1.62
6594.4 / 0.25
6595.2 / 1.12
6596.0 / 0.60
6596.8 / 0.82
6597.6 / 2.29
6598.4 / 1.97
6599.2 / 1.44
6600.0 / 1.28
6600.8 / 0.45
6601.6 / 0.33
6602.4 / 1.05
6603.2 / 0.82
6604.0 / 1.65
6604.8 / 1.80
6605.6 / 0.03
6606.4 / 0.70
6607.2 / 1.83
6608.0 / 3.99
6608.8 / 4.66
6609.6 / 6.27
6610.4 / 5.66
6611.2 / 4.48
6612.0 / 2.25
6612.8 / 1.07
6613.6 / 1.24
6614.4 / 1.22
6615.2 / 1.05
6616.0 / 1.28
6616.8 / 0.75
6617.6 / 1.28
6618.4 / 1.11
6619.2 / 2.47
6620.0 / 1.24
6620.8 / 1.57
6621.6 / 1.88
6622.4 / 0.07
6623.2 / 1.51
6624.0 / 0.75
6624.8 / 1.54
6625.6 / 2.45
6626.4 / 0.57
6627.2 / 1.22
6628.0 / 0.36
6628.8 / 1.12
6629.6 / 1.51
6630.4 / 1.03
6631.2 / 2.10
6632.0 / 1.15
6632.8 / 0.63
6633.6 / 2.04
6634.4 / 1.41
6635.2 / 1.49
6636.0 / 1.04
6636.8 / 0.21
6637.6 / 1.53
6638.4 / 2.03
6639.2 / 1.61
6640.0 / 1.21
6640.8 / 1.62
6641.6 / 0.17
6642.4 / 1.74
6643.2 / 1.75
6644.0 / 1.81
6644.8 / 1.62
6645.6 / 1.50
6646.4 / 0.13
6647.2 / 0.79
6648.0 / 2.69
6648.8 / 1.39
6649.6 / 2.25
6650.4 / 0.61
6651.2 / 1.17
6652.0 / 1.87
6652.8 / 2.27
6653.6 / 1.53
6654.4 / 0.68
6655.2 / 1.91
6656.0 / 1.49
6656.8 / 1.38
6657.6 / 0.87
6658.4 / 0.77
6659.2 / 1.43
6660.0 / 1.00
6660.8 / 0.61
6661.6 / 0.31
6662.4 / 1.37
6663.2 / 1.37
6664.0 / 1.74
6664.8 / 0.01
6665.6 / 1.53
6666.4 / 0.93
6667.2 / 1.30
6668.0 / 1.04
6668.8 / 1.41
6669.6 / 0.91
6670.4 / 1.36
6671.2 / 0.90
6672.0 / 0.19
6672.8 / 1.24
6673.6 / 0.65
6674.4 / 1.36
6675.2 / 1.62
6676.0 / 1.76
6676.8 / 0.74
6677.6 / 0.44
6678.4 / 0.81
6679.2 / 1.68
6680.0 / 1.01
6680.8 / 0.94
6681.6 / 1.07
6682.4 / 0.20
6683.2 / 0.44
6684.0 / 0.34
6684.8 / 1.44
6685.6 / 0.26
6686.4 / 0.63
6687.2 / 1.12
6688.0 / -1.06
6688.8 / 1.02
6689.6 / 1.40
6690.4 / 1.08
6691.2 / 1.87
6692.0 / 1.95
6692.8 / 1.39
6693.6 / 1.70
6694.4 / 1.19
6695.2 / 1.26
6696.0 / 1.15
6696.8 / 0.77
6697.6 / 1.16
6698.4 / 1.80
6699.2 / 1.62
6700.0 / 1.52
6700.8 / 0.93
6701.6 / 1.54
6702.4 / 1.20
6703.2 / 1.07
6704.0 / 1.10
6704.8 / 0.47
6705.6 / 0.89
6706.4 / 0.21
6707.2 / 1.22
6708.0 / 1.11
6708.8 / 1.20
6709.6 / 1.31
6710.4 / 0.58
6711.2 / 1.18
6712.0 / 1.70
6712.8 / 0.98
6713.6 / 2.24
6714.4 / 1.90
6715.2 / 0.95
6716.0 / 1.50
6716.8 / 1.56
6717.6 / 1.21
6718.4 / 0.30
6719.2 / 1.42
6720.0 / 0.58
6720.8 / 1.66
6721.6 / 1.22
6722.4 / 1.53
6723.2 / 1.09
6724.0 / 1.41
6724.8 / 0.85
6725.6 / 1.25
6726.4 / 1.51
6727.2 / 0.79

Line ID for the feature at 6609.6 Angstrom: H-beta 4861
